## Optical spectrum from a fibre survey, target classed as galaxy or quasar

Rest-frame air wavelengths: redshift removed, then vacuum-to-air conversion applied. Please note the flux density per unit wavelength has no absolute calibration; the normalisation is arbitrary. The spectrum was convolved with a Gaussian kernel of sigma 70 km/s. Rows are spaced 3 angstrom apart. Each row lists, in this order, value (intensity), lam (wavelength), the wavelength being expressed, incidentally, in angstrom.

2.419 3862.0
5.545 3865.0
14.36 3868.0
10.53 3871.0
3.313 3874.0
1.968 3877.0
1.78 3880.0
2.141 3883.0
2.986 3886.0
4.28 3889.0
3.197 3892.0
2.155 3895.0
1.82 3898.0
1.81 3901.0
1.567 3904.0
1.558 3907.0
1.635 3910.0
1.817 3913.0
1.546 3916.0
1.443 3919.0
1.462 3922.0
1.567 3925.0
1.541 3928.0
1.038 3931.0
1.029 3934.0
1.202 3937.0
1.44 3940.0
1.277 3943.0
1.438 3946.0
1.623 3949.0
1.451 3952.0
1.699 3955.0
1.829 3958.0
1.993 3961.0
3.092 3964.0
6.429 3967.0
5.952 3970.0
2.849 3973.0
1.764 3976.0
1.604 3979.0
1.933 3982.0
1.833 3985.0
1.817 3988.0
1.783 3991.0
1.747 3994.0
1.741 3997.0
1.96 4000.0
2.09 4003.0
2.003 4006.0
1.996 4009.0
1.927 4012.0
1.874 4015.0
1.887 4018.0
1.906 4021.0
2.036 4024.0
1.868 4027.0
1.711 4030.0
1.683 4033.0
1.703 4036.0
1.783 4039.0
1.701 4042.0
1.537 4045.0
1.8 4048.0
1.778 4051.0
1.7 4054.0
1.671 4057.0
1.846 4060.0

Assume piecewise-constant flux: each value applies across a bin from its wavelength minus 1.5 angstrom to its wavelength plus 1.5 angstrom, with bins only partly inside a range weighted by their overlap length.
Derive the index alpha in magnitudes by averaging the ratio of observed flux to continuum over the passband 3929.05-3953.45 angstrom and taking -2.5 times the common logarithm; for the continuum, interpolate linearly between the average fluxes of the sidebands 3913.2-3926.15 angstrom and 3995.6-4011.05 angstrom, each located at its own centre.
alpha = 0.24 mag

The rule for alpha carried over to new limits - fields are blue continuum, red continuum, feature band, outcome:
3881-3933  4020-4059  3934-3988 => -0.21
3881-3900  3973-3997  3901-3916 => 0.47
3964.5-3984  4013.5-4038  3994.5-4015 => 0.25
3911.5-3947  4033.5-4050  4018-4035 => -0.11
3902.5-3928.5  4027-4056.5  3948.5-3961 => -0.05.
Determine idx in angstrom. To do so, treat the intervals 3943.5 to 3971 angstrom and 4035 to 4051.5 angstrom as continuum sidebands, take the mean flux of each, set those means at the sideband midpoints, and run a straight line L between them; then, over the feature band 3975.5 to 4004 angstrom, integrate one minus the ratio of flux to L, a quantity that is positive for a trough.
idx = 6.2 angstrom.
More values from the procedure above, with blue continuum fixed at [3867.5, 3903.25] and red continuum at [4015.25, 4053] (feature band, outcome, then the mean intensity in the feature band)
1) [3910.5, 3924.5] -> 7.5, 1.57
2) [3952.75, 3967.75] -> 0.1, 2.76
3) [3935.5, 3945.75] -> 5.9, 1.32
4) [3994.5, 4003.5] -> 1.5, 1.89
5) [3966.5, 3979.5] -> -4.9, 3.67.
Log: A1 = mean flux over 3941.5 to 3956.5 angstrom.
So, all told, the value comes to 1.5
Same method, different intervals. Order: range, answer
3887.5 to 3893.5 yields 3.74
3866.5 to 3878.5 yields 7.54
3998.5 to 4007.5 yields 2.02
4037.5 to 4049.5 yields 1.71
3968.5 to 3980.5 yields 3.04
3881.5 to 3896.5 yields 2.95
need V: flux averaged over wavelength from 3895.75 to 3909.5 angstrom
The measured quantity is 1.71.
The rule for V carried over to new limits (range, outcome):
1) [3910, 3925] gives 1.57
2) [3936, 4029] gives 2.13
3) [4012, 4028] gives 1.92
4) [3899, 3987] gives 1.98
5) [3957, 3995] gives 2.69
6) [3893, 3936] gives 1.59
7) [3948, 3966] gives 2.08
